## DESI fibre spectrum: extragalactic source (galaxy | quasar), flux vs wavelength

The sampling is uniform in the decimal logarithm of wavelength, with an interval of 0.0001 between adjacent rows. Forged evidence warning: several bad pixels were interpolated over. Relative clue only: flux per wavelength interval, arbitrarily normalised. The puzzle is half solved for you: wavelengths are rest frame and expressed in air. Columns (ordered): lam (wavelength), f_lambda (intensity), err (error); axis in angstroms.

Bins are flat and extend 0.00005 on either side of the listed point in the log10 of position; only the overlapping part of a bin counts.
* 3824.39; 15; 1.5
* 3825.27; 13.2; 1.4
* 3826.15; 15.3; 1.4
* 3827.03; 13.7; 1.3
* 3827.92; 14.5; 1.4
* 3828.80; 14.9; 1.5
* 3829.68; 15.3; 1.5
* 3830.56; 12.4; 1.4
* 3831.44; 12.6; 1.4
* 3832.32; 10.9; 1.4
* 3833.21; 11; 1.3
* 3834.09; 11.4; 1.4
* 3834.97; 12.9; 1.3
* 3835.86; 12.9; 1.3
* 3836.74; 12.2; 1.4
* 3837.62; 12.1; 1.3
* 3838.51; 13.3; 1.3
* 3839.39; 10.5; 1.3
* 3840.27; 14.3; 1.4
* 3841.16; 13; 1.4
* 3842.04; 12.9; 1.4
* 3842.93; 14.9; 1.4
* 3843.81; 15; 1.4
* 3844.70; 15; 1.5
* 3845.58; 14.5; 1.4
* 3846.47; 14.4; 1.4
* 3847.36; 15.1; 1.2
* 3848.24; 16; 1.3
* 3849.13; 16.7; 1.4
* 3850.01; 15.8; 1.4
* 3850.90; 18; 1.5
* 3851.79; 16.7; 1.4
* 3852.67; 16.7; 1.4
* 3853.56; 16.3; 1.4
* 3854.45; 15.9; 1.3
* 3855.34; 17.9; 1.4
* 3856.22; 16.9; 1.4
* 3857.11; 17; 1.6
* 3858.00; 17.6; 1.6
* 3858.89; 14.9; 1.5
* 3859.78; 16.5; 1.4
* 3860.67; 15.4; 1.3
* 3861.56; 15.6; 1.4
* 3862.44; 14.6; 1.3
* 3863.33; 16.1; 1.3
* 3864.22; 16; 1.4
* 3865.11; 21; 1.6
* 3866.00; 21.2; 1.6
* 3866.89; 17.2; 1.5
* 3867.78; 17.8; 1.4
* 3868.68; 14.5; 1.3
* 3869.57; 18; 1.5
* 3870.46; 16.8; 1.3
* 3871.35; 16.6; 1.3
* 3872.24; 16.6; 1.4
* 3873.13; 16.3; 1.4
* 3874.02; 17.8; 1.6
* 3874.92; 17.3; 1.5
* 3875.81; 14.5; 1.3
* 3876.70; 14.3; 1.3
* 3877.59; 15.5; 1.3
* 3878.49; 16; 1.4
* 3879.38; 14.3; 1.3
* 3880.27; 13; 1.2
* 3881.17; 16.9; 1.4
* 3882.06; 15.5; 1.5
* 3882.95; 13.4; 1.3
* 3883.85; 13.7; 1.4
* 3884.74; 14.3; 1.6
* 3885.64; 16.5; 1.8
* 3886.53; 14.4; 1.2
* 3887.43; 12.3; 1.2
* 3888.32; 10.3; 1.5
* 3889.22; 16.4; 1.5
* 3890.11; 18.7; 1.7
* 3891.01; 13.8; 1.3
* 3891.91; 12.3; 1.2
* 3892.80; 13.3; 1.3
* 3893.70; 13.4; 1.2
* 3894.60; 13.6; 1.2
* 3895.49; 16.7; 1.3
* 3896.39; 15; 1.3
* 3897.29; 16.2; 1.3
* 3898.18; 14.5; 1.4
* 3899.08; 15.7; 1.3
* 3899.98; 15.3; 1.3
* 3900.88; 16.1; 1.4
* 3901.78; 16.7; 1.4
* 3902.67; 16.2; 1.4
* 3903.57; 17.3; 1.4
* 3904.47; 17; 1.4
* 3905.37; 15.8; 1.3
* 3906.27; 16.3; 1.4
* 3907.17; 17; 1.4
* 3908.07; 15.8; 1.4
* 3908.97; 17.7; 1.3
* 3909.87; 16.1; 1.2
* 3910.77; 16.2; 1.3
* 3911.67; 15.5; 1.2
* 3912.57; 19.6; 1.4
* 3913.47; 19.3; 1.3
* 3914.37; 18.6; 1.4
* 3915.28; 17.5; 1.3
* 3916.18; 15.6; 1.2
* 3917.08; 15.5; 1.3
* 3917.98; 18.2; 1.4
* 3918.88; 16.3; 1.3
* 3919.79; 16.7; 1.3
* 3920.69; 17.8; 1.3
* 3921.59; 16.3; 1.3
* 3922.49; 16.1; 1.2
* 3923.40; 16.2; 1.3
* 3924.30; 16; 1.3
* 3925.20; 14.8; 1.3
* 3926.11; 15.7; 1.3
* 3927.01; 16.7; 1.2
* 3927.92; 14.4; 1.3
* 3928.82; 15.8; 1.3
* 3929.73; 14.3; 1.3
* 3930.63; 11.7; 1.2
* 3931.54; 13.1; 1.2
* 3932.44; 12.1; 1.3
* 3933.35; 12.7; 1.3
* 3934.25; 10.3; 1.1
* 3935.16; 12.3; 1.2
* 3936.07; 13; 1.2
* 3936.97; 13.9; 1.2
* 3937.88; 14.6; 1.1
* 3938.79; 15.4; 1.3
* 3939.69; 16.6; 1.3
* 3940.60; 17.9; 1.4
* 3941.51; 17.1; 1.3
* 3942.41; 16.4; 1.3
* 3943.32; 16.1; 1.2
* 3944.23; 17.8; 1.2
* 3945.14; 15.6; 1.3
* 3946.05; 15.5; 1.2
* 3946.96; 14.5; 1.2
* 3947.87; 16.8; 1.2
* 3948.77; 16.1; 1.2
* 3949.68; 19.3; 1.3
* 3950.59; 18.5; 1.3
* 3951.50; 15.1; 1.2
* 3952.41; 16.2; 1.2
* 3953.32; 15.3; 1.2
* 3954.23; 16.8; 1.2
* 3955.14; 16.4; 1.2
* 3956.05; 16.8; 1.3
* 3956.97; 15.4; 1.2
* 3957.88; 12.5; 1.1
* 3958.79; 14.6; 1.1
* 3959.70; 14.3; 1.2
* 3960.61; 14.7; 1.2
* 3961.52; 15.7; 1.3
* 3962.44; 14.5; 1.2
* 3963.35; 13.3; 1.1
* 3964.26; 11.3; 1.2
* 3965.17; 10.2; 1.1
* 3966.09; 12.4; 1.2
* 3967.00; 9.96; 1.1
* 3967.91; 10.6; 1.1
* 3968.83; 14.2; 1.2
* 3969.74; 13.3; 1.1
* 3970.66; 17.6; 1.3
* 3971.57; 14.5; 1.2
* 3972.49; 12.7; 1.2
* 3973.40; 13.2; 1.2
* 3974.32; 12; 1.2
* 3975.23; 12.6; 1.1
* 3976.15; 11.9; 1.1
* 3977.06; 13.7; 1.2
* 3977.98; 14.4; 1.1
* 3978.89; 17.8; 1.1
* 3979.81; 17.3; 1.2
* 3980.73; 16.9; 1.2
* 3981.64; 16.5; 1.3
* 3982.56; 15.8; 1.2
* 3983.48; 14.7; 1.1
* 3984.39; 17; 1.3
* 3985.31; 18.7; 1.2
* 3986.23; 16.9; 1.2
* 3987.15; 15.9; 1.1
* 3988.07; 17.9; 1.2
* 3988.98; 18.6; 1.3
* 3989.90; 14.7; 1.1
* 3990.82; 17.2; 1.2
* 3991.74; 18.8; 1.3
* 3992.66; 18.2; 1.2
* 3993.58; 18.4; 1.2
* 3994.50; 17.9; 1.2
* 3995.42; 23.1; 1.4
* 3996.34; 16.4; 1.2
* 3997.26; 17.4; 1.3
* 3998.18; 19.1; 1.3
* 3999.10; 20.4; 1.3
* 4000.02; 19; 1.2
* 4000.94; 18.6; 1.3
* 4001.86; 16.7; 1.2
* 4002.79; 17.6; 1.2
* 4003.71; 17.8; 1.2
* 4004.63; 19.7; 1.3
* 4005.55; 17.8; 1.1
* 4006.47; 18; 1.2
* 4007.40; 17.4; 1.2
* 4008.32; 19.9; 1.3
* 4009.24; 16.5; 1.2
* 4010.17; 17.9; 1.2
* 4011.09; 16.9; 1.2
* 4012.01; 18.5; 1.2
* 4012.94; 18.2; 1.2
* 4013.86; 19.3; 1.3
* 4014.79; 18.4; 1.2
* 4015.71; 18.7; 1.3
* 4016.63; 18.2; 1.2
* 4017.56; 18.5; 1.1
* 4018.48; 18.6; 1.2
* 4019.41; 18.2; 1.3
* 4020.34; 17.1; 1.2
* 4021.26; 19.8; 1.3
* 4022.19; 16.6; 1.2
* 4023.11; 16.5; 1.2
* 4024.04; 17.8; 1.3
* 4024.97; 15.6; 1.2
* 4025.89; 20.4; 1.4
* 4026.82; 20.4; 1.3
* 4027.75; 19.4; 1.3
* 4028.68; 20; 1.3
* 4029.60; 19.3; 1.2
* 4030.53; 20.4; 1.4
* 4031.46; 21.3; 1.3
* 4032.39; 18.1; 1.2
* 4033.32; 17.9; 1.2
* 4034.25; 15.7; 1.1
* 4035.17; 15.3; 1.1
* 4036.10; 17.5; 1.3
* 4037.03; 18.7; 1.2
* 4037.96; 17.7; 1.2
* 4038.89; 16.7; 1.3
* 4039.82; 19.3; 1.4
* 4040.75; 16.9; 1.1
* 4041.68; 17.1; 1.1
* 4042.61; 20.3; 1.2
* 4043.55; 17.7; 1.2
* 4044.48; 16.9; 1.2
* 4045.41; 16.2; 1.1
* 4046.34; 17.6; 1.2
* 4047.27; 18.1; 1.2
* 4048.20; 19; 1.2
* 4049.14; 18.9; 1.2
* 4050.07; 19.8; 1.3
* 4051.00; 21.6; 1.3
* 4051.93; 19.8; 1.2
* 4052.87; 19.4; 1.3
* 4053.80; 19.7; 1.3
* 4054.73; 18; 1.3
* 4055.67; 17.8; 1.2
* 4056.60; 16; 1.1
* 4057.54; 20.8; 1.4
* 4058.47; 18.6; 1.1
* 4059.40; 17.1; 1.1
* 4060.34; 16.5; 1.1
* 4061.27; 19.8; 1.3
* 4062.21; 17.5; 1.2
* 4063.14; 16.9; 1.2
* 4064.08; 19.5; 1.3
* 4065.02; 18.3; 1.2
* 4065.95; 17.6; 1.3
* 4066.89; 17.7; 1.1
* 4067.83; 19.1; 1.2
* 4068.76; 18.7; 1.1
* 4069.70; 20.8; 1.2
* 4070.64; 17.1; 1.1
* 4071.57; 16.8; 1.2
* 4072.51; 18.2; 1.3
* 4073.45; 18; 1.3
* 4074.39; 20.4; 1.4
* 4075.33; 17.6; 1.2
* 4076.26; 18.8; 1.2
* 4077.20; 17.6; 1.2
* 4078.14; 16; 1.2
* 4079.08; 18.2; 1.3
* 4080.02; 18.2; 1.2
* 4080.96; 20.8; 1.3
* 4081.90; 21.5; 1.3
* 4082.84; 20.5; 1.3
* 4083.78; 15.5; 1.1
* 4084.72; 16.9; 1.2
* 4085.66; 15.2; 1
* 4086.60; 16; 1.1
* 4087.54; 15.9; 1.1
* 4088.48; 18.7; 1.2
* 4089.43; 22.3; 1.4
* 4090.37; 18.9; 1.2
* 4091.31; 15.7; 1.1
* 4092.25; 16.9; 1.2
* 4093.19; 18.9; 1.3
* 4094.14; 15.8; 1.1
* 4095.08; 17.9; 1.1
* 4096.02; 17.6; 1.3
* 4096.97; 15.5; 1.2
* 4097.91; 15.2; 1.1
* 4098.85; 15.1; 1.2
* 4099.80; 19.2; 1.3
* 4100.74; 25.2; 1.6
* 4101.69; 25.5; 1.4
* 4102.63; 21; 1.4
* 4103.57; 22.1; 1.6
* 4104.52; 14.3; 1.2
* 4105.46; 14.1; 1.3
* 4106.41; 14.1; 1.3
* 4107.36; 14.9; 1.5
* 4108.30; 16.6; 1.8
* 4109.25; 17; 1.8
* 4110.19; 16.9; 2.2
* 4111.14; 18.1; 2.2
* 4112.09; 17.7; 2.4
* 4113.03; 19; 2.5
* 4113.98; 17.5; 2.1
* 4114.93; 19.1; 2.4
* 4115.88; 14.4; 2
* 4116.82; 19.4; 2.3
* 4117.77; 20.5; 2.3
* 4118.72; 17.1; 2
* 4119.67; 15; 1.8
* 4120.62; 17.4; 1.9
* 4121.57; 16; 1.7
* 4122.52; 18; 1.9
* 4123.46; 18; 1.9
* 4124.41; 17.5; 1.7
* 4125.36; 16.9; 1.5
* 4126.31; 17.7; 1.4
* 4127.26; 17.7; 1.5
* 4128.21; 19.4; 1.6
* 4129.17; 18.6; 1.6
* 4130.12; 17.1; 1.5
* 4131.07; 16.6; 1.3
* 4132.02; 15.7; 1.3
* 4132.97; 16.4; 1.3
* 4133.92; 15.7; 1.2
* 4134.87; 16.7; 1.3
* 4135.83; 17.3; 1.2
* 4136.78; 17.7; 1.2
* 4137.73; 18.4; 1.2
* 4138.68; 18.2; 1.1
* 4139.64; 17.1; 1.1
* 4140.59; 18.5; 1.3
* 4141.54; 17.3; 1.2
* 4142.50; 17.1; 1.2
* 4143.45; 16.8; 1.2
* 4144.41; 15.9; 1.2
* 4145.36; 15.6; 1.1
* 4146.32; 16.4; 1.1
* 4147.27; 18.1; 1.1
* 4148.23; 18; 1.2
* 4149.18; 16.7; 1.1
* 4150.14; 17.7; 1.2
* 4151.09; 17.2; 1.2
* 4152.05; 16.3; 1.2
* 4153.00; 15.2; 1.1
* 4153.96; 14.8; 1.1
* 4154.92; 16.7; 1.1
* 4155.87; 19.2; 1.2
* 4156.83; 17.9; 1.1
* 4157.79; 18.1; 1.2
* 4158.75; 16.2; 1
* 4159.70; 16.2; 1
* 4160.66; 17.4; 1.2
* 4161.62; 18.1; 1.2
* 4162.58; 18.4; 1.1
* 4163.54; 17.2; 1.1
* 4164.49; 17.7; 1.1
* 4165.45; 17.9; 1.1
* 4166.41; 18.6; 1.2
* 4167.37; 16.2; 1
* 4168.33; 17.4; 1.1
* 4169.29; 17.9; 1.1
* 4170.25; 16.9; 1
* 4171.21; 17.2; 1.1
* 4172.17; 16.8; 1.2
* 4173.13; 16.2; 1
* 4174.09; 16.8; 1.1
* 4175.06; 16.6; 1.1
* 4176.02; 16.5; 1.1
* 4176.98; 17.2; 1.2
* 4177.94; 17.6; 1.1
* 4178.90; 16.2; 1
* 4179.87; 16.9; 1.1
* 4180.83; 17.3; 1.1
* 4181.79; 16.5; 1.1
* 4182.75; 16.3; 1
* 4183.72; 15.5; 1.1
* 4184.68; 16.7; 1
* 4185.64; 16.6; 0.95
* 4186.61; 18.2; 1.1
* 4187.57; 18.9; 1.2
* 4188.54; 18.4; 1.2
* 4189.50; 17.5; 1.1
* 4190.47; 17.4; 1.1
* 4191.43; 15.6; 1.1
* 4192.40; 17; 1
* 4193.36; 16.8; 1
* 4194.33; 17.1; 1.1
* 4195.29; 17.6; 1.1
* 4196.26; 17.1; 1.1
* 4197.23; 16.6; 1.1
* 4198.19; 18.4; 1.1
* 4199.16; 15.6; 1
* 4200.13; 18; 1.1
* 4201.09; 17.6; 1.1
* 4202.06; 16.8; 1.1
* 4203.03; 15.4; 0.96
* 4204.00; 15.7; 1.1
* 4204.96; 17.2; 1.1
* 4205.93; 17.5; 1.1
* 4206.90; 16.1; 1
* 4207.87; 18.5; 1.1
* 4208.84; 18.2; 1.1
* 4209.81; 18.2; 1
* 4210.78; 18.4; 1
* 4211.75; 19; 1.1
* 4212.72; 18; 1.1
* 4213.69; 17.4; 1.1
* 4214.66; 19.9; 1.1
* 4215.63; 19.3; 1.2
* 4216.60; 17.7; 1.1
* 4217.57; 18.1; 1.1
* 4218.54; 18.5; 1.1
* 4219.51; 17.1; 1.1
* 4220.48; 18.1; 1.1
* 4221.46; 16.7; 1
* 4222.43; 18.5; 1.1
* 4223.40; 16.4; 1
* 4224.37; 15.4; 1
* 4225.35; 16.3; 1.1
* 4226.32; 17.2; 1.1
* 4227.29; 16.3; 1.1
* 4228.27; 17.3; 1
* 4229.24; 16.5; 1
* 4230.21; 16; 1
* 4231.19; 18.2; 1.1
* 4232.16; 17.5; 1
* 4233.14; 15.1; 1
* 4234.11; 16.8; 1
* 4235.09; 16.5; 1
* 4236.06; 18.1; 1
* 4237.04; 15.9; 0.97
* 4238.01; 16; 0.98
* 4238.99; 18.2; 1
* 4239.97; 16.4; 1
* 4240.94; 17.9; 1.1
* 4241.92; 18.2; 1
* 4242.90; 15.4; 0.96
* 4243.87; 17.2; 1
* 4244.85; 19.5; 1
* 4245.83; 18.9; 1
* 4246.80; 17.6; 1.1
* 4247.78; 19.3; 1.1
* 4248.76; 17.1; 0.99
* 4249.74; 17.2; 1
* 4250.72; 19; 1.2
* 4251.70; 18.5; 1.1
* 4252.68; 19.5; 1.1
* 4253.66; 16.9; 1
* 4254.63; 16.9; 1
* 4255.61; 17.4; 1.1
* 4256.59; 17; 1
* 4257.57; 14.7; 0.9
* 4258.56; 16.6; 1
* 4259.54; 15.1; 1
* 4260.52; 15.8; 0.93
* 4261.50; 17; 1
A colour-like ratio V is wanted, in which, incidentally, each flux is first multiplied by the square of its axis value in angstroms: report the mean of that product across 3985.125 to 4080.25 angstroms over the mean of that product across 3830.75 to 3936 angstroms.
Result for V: 1.28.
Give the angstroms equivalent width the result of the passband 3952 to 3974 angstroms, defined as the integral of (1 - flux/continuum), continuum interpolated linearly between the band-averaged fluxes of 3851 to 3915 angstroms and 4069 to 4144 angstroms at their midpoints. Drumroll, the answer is 3.5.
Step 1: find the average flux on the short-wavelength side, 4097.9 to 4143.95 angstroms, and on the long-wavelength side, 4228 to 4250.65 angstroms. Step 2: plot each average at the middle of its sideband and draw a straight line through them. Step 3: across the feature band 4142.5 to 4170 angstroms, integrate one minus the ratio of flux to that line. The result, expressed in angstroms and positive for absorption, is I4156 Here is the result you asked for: 0.6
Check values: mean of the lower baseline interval 17.6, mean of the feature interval 17.1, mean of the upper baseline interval 17.3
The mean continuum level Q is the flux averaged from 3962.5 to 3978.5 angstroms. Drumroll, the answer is 12.9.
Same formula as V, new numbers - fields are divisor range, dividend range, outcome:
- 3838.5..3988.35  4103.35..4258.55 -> 1.27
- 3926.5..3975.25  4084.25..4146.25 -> 1.30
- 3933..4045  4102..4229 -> 1.13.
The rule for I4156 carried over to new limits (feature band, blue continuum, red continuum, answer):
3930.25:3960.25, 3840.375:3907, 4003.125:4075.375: 2.94 angstroms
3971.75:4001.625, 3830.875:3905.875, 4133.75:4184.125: -1.26 angstroms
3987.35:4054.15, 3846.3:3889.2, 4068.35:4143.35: -4.66 angstroms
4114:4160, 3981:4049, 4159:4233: 0.78 angstroms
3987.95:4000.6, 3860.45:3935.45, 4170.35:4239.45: -1.76 angstroms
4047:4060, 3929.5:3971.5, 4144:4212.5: -2.58 angstroms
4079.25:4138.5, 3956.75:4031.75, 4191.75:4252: -2.23 angstroms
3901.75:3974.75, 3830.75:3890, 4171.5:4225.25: 1.70 angstroms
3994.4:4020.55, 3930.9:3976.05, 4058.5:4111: -4.01 angstroms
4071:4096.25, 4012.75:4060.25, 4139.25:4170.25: -0.09 angstroms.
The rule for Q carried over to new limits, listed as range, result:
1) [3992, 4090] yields 18.3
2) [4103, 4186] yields 17.1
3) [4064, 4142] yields 17.8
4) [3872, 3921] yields 15.7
